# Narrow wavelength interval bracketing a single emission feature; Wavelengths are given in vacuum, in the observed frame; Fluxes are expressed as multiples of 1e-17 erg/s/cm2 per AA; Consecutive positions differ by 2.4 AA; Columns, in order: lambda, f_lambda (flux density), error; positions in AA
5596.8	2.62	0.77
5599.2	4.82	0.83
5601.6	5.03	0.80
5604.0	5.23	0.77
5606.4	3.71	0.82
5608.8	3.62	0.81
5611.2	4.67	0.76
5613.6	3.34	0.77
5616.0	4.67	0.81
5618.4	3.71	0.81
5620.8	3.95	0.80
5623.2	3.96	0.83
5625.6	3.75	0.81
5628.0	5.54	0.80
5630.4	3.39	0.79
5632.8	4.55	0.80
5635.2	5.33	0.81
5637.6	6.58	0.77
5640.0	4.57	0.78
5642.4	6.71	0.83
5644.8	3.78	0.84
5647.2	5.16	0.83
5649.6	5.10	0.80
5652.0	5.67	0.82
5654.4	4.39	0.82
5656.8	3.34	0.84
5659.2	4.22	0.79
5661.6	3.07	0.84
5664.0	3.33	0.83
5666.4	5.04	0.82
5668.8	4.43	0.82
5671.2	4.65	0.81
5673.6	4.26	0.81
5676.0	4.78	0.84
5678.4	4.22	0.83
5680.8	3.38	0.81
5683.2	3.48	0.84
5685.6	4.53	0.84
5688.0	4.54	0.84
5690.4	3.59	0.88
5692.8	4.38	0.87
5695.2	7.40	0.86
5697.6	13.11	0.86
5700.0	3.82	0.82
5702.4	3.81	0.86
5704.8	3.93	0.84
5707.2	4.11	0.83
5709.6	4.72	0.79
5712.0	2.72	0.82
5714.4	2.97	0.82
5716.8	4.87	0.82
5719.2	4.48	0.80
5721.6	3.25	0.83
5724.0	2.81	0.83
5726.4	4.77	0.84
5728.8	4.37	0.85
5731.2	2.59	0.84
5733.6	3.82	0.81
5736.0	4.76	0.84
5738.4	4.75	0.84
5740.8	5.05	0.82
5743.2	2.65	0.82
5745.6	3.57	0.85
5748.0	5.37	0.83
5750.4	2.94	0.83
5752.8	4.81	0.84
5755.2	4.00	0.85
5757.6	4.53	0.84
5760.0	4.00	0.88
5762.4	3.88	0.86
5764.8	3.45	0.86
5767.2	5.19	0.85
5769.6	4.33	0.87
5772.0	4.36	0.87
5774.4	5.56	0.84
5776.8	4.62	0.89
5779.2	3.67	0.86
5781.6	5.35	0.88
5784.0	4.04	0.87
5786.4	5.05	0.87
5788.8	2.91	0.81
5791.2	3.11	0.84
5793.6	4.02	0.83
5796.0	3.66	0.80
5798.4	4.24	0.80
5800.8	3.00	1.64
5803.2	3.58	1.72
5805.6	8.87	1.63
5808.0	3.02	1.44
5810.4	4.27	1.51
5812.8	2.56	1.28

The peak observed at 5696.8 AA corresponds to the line [O III]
